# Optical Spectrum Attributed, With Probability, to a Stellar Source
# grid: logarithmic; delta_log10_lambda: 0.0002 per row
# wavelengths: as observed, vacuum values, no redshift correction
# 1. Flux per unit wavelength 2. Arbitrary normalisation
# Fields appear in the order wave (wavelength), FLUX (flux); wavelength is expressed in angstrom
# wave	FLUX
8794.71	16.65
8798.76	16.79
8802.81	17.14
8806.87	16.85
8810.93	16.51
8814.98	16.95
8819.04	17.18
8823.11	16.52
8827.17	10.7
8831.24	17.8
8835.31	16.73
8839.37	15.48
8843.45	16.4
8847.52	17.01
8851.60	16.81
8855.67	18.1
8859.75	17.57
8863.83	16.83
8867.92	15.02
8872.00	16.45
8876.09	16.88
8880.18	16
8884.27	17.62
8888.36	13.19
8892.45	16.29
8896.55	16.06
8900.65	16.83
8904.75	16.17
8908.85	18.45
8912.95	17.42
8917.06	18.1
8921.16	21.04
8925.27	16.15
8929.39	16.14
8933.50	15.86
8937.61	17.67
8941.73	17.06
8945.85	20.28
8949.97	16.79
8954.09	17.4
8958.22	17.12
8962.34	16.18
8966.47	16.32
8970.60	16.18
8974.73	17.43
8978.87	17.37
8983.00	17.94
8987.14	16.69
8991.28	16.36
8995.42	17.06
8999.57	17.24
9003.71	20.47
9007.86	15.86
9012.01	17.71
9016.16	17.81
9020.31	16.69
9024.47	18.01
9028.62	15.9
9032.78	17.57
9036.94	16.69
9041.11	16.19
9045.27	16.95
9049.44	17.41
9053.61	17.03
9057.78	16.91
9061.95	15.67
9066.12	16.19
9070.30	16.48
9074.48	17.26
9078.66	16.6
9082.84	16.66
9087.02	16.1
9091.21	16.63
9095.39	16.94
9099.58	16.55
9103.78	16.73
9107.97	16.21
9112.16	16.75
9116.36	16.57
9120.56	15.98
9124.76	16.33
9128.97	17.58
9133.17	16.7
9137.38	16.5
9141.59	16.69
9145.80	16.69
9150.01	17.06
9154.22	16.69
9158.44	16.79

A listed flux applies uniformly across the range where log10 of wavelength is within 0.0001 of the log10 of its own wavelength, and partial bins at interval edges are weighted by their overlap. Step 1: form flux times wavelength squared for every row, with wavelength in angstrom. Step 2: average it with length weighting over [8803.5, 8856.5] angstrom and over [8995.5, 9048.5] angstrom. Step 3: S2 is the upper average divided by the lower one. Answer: 1.10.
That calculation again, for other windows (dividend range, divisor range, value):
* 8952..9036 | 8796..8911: 1.08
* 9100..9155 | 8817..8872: 1.09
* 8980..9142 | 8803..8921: 1.06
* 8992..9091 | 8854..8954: 1.03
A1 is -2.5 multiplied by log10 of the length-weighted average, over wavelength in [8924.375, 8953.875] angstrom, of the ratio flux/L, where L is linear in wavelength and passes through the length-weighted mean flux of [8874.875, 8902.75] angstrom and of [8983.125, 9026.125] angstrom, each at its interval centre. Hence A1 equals -0.03 mag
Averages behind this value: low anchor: 16.1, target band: 17.2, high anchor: 17.4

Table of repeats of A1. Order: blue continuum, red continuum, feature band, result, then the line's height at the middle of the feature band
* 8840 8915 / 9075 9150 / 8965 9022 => -0.040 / 16.6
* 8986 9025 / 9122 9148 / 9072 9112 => 0.020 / 16.9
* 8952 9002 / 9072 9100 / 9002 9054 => -0.025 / 16.8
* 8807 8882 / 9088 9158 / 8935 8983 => -0.049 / 16.5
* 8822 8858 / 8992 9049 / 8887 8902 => 0.058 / 16.5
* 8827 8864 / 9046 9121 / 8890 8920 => -0.033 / 16.6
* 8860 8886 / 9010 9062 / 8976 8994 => -0.015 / 16.9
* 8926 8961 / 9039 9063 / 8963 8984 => 0.009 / 17.1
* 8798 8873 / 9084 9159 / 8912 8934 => -0.067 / 16.5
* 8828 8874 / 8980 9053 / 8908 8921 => -0.097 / 16.8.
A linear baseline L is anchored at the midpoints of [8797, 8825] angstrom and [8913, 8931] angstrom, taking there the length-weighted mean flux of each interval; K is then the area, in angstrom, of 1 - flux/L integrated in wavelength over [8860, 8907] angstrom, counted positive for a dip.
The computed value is 3.5 angstrom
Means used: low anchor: 16.8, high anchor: 17.8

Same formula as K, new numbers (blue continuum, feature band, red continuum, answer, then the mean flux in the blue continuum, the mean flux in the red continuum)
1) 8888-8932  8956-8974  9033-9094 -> 0.39 angstrom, 17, 16.7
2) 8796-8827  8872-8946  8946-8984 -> -0.38 angstrom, 16.5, 17.1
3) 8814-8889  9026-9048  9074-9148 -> -0.24 angstrom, 16.3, 16.6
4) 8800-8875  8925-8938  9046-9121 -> 0.14 angstrom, 16.5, 16.6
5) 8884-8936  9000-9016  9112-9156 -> -1.08 angstrom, 16.9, 16.7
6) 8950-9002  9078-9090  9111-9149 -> 0.21 angstrom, 17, 16.7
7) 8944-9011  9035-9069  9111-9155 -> 0.75 angstrom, 17.3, 16.7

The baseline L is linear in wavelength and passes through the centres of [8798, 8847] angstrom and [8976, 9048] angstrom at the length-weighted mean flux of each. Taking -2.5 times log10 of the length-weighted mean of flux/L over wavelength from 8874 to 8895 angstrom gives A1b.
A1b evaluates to 0.04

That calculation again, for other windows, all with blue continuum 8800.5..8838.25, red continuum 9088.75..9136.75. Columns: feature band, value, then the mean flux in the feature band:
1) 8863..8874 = 0.02 mag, 16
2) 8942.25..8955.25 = -0.11 mag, 18.1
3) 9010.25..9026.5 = -0.07 mag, 17.5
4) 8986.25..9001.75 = -0.03 mag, 16.9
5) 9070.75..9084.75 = -0.01 mag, 16.8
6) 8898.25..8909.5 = -0.04 mag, 17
